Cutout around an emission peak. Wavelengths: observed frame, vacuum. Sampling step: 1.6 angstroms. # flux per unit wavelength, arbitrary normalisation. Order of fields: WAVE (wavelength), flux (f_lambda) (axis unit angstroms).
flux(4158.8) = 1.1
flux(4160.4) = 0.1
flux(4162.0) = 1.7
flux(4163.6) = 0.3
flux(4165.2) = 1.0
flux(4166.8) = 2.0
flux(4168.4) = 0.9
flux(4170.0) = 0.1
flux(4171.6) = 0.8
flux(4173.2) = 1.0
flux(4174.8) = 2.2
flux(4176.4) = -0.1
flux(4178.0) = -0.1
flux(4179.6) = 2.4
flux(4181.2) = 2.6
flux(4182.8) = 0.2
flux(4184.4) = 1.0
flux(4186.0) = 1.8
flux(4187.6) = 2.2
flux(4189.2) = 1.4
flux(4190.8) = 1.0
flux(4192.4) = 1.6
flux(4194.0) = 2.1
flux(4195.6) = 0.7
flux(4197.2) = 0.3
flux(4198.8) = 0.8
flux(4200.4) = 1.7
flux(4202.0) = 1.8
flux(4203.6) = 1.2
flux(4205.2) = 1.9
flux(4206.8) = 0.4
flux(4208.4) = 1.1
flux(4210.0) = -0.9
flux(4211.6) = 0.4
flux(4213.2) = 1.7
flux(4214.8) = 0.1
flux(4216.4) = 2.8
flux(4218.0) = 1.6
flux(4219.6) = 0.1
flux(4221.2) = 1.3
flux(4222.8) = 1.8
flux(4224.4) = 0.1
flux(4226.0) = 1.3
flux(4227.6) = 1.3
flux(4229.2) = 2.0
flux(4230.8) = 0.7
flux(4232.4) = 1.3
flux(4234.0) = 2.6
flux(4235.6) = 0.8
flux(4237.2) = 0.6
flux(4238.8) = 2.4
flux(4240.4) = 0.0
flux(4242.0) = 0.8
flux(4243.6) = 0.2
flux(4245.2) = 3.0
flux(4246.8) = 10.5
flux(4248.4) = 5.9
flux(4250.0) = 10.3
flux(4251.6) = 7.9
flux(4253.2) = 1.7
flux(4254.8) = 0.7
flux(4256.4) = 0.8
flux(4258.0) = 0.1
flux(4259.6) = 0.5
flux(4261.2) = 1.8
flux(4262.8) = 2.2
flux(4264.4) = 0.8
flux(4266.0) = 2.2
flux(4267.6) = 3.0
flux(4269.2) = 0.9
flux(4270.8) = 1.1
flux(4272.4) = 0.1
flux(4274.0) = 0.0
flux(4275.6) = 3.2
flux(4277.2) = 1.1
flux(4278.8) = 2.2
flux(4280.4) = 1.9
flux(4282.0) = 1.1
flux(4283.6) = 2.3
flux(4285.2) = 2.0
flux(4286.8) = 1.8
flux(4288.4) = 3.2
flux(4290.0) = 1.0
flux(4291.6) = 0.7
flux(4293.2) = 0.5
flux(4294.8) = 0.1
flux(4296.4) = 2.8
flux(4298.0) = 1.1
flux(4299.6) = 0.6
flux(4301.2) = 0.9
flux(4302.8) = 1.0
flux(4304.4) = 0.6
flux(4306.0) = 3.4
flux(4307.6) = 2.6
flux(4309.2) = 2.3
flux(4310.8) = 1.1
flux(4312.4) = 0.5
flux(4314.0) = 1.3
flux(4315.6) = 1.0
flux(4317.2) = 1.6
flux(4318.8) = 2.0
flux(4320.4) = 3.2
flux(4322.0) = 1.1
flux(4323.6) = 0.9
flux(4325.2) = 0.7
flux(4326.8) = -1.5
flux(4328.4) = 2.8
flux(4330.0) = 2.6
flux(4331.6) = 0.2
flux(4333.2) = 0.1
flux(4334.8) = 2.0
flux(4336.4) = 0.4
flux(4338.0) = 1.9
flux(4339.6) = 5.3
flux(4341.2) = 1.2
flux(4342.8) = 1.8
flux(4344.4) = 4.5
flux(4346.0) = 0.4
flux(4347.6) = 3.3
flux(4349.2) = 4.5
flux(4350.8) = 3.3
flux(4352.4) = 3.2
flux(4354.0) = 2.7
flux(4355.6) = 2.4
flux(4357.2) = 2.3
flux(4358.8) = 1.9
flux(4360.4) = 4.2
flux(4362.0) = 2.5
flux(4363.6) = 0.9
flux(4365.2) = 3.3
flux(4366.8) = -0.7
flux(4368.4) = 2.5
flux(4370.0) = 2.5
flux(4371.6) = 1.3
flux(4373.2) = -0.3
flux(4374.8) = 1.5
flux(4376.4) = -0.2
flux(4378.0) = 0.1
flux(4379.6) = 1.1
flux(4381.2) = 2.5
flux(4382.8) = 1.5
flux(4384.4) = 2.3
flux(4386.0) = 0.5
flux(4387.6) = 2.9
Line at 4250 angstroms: [O II] 3727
